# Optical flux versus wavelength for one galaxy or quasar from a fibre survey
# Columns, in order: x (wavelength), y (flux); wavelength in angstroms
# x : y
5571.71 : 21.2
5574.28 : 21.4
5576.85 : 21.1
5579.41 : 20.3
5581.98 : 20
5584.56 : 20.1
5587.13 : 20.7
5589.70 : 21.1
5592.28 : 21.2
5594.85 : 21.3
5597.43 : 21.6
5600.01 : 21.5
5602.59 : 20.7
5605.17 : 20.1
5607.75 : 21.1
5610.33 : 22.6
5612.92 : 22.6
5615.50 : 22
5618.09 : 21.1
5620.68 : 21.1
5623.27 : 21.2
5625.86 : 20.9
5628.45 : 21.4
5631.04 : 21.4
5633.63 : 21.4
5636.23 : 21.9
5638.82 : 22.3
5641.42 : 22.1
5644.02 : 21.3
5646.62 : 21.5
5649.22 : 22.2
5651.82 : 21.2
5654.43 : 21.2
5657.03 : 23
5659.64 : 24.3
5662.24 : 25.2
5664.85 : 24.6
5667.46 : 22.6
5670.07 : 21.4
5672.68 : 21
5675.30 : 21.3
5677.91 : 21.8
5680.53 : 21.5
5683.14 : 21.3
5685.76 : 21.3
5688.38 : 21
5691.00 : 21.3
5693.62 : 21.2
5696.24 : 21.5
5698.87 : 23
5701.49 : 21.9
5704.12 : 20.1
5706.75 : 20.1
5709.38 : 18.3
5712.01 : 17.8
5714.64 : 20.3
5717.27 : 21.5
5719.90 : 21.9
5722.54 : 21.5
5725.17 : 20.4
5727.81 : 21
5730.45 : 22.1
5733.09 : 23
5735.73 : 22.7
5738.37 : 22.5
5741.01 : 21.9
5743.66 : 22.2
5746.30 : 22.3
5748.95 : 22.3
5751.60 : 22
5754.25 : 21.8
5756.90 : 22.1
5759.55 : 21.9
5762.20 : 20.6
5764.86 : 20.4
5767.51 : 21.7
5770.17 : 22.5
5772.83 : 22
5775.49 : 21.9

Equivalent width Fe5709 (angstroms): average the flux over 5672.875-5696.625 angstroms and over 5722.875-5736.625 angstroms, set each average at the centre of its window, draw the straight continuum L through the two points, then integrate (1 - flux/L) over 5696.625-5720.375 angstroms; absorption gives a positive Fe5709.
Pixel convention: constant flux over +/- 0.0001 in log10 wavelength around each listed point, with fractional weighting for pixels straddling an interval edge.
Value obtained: 1.1 angstroms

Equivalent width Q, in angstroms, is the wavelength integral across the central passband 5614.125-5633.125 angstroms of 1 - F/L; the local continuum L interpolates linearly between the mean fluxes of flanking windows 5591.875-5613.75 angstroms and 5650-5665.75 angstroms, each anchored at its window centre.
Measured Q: 0.7 angstroms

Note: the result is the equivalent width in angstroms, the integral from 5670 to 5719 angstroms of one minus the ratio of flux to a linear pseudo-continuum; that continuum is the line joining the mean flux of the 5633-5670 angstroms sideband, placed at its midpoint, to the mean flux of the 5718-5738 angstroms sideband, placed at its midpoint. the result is 2.6 angstroms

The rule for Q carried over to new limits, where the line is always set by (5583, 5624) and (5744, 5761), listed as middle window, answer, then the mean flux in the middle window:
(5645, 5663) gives -0.9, 22.6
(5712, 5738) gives 0.6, 21.4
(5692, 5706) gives 0.2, 21.5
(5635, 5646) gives -0.2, 21.9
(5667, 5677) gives 0.1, 21.5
